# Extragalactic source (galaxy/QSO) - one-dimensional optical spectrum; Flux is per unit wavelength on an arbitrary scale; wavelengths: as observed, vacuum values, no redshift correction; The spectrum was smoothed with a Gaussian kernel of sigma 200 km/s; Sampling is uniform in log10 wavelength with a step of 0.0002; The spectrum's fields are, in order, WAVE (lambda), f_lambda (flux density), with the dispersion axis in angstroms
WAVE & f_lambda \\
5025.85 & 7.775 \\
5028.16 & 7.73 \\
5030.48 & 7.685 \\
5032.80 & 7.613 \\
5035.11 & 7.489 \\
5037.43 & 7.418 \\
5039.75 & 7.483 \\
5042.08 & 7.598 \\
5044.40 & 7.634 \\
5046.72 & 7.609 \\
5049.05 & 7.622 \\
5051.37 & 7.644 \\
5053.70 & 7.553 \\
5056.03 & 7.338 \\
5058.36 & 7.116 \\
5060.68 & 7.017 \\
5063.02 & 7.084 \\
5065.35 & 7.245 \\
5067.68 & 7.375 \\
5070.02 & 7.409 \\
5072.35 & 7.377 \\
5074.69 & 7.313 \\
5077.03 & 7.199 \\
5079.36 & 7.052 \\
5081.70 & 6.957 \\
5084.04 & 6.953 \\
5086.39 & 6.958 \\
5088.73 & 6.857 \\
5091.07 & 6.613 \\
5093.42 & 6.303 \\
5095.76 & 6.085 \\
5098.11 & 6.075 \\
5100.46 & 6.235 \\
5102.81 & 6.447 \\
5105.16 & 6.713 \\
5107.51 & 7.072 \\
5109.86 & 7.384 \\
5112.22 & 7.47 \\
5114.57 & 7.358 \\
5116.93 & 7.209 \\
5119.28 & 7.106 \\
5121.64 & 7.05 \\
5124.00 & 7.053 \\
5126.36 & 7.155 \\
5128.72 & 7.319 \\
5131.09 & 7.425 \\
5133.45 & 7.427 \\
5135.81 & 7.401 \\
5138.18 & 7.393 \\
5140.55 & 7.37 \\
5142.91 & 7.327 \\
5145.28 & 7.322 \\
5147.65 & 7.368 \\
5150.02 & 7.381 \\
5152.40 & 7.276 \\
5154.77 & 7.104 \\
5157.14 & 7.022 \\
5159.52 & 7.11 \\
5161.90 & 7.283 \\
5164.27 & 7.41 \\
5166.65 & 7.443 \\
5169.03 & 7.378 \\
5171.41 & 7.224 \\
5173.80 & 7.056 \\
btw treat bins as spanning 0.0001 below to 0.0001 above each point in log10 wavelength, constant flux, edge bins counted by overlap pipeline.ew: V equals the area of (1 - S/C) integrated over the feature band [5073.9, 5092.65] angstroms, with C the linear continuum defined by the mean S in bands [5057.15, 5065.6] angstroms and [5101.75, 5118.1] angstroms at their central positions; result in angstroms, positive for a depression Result 0.4 angstroms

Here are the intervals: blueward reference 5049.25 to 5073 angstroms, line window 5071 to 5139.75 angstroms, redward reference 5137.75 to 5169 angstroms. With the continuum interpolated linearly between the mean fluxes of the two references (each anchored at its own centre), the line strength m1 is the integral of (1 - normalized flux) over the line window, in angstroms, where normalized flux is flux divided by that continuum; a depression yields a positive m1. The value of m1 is 2.91 angstroms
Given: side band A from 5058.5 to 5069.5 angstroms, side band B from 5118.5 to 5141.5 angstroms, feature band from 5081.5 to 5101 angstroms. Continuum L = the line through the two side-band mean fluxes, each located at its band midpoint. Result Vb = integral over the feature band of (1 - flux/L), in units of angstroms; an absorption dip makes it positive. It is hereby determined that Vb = 1.8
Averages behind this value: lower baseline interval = 7.19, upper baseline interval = 7.27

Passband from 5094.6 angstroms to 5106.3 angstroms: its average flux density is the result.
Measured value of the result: 6.31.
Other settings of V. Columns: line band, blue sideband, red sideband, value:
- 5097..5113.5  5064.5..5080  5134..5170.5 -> 1.2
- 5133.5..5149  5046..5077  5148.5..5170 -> -0.2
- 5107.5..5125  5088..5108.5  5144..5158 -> -1.3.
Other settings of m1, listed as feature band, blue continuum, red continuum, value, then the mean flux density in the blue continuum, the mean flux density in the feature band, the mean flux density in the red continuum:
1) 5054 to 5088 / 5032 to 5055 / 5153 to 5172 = 1.4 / 7.56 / 7.18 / 7.25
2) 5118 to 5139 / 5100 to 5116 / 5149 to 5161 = -0.6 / 6.99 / 7.26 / 7.17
